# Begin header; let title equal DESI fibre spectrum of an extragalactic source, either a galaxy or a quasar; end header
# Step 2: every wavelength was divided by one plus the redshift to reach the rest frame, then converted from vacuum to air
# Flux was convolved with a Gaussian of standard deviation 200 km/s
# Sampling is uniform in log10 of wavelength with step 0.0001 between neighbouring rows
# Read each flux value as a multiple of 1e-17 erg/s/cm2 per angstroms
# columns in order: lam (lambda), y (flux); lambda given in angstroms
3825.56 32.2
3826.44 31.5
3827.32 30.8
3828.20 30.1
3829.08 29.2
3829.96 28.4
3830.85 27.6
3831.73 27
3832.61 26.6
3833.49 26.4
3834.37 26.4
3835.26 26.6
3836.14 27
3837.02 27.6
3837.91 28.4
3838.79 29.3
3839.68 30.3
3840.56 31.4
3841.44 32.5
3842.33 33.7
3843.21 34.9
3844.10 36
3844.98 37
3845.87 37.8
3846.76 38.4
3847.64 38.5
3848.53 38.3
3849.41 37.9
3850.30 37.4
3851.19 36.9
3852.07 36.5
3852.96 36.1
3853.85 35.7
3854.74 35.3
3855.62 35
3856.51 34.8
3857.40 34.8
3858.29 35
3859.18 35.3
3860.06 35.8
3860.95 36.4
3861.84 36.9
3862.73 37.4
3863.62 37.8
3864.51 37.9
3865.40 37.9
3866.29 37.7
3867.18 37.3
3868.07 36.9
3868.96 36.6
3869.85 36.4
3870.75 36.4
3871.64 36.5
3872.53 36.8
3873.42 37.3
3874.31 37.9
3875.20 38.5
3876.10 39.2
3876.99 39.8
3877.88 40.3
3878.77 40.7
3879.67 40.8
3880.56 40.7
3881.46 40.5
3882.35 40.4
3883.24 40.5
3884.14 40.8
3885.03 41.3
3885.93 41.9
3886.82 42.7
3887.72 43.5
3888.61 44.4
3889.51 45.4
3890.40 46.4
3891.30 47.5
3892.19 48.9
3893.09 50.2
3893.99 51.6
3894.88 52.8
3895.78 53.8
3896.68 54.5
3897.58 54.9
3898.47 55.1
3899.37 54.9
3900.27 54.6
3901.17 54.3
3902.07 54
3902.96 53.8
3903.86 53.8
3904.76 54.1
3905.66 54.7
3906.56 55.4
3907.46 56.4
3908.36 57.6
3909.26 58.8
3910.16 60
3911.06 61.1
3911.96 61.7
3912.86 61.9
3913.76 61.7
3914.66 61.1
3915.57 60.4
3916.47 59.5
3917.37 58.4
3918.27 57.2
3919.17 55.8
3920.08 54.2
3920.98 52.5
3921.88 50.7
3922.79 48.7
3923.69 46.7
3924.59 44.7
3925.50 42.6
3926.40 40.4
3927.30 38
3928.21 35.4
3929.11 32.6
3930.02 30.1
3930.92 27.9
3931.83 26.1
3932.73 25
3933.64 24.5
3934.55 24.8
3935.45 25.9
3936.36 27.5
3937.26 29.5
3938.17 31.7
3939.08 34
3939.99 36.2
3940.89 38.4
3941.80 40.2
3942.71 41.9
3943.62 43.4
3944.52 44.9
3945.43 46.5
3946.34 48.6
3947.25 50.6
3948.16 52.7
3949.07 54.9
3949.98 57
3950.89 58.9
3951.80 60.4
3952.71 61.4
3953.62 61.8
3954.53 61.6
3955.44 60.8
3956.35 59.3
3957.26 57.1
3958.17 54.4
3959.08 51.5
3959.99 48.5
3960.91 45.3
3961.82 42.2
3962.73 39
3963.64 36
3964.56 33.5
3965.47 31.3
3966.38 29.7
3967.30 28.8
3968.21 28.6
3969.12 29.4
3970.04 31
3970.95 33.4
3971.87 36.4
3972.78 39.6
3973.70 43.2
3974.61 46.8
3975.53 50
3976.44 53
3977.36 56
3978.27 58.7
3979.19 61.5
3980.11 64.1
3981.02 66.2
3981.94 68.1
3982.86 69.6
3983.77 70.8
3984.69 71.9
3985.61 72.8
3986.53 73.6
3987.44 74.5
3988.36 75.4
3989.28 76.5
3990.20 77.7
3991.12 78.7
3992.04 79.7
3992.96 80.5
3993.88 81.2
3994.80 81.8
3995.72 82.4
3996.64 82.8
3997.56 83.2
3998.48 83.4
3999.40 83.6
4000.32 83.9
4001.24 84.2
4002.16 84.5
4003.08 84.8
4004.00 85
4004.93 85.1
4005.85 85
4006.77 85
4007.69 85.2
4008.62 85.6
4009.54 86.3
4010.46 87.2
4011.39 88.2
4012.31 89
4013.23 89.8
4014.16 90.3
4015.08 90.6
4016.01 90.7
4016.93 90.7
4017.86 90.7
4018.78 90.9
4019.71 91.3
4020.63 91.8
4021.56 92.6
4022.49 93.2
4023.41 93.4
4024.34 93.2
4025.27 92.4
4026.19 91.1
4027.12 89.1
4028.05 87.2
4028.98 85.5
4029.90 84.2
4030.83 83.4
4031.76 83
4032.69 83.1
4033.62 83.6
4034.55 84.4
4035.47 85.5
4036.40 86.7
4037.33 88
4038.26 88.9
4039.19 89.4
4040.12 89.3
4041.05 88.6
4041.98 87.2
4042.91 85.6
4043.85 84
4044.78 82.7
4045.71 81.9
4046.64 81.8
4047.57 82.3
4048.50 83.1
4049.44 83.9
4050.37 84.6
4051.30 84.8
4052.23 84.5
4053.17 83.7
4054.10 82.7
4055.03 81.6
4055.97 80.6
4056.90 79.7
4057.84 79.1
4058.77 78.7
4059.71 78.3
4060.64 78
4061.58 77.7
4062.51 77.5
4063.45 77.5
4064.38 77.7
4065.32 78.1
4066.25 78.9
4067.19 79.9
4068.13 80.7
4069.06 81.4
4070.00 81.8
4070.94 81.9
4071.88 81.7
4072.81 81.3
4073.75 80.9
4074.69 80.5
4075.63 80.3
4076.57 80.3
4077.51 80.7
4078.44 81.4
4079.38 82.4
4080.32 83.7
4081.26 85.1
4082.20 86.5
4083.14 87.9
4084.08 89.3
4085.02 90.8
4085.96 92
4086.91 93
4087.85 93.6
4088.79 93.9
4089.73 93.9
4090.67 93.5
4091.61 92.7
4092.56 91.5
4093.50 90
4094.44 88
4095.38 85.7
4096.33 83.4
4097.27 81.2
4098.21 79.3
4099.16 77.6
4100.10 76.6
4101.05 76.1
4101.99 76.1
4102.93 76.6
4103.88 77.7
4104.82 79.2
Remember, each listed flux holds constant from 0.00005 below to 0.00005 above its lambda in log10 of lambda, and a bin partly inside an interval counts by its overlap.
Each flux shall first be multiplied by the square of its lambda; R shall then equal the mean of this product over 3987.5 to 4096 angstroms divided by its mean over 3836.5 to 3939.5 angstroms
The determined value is 2.2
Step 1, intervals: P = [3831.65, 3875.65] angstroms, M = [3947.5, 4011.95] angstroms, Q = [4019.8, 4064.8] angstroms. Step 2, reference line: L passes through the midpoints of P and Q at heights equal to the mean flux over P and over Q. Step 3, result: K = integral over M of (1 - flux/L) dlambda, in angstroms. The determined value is 5.1 angstroms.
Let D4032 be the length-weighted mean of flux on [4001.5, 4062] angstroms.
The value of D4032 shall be 86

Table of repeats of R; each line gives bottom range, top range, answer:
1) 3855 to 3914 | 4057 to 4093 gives 2.03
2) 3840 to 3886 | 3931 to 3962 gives 1.25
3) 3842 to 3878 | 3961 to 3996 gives 1.63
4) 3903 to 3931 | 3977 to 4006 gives 1.54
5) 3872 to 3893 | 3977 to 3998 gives 1.86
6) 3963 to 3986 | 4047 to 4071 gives 1.74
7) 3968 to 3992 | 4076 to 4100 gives 1.56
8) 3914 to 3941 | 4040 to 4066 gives 2.14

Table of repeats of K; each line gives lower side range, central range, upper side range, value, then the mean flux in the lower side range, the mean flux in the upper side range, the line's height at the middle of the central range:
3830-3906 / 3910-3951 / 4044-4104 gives 6.0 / 39.6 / 83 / 52.8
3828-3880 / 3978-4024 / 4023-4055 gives -3.9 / 34.8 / 85.9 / 75.4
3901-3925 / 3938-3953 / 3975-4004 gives 3.9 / 55.9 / 74.2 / 63.7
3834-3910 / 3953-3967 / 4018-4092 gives 3.3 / 41.2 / 85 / 62.3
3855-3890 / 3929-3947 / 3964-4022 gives 7.1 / 38.6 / 71.1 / 56.3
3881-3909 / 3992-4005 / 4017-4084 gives -1.9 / 49.8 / 84.2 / 72.7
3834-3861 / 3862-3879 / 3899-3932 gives 0.9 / 34.1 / 51.3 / 39.9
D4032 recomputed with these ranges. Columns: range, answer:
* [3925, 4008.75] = 55.1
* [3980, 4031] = 83.7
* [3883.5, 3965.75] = 47.8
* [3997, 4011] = 84.8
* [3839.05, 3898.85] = 39.8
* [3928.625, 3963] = 43.7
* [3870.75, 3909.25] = 46.9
